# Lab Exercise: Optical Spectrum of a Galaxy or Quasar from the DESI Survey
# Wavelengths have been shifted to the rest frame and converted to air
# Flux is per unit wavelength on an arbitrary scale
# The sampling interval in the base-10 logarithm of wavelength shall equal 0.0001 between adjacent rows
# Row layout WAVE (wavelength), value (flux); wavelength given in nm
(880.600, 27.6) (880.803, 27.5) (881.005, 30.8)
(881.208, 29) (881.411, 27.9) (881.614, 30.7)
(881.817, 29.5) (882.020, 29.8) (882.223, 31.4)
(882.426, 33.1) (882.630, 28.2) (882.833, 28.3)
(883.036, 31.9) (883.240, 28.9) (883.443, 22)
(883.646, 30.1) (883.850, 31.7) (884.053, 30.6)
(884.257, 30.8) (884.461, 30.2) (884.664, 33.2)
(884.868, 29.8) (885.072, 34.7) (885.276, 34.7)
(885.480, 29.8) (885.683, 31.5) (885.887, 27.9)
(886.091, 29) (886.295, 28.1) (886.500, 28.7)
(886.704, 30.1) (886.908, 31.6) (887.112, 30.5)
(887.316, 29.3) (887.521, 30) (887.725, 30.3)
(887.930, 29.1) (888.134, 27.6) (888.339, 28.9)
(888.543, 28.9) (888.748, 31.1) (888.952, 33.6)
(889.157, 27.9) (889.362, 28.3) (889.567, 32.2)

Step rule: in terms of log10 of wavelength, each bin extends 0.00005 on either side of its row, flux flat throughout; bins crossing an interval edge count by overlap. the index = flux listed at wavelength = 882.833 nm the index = 28.3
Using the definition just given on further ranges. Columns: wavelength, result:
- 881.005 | 30.8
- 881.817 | 29.5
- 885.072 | 34.7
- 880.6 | 27.6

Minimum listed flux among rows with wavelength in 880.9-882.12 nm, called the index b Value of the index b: 27.9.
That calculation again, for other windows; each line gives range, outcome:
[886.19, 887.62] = 28.1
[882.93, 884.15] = 22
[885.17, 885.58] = 29.8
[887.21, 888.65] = 27.6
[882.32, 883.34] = 28.2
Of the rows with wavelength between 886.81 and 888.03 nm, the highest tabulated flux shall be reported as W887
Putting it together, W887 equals 31.6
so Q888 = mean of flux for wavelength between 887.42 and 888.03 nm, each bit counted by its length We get 29.8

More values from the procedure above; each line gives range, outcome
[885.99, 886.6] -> 28.6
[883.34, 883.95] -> 27.9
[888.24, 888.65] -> 28.9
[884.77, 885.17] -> 32.2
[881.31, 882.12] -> 29.5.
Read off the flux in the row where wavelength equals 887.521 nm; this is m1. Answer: 30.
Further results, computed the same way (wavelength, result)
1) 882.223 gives 31.4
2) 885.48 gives 29.8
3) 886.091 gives 29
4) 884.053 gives 30.6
